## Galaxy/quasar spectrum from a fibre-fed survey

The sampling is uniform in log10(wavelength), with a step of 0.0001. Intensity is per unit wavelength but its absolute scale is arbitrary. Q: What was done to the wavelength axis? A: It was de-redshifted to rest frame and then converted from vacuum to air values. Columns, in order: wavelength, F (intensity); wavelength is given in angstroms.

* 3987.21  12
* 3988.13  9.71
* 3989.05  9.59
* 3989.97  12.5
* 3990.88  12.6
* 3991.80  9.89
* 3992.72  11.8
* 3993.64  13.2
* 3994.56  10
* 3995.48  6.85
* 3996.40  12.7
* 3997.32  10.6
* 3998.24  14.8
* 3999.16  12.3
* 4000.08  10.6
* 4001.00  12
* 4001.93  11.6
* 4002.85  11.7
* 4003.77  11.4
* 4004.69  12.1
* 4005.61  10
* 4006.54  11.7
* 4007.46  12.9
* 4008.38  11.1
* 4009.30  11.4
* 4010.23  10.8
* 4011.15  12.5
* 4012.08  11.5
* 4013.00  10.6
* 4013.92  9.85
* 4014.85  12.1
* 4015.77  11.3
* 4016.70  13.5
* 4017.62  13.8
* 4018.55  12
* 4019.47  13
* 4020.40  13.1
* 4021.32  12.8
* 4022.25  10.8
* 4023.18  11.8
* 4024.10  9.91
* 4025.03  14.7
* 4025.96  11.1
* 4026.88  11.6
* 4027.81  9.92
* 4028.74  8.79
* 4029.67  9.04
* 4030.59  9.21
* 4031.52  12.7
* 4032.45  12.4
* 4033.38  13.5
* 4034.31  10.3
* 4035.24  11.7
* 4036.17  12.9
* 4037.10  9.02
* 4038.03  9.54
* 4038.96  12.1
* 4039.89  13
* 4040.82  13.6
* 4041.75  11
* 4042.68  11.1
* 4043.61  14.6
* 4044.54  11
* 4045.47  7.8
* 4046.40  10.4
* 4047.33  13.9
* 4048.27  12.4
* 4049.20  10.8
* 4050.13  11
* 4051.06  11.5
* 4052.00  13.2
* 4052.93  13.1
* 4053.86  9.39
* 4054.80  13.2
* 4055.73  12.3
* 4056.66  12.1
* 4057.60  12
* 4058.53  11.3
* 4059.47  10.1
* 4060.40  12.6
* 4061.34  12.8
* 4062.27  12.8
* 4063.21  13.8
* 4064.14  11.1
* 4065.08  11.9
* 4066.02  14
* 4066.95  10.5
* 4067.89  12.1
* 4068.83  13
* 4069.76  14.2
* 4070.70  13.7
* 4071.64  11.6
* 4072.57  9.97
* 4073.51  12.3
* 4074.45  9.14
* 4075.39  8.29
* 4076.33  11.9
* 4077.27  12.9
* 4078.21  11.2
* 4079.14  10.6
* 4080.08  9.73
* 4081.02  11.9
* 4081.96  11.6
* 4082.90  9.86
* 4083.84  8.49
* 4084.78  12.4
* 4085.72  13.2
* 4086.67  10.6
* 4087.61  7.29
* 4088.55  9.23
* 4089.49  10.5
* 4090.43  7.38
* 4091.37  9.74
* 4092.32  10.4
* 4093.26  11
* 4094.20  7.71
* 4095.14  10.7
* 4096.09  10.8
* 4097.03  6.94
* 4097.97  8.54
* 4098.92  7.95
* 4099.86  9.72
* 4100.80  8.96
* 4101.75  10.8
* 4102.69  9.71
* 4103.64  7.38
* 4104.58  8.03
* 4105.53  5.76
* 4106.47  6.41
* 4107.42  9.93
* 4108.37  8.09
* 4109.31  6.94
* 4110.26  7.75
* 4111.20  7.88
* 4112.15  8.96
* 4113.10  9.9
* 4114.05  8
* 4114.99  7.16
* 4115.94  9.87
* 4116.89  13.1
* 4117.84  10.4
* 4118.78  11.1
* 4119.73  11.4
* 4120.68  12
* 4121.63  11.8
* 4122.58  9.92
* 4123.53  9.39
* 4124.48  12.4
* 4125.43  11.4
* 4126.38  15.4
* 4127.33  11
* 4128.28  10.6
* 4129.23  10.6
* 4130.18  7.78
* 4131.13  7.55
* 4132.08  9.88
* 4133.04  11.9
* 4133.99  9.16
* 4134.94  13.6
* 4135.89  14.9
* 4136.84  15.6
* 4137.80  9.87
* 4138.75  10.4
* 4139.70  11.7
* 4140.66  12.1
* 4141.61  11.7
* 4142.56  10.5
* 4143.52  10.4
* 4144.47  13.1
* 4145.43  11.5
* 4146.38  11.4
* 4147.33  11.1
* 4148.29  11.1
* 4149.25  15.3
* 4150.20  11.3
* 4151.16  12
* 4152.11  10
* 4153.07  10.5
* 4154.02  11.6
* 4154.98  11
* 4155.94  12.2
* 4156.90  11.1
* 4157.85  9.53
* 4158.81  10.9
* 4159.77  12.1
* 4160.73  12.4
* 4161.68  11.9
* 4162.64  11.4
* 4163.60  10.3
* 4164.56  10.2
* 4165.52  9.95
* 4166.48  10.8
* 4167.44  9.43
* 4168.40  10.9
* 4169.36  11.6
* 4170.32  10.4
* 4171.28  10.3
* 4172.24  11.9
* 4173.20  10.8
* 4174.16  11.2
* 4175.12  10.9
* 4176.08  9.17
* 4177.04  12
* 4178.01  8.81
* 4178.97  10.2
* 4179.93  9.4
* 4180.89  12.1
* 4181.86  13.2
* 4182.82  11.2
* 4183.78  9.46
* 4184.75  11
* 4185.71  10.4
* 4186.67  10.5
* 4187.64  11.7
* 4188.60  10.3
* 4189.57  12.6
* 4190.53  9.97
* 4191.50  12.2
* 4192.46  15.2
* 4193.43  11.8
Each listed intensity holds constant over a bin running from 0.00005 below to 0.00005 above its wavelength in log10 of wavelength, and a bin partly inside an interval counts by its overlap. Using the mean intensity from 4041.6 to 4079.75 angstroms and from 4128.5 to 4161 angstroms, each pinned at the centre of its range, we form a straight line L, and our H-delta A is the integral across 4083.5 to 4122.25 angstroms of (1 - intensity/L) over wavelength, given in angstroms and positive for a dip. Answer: 7.3 angstroms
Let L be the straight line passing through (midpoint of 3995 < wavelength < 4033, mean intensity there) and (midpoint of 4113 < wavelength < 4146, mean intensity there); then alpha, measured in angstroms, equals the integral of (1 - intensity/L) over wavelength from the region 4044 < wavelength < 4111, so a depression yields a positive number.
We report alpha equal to 4.3 angstroms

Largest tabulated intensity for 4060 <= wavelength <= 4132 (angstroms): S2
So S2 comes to 15.4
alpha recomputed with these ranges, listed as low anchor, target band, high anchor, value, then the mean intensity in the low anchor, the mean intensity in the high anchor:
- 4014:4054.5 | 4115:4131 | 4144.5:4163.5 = 0.8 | 11.6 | 11.5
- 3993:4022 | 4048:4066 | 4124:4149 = -0.6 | 11.7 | 11.4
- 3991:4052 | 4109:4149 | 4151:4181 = 0.7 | 11.5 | 10.8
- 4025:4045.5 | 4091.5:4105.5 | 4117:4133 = 2.4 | 11.3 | 10.9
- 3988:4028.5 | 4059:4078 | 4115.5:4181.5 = -0.9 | 11.6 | 11.2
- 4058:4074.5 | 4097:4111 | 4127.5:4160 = 4.2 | 12.1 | 11.3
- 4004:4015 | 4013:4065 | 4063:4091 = -2.1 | 11.4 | 11.1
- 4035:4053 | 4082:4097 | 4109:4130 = 1.3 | 11.7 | 10.3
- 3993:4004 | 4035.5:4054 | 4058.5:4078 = 0.2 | 11.5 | 11.9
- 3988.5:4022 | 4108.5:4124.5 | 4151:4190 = 2.0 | 11.7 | 10.9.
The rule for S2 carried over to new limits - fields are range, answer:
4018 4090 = 14.7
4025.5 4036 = 13.5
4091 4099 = 11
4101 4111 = 10.8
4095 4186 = 15.6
